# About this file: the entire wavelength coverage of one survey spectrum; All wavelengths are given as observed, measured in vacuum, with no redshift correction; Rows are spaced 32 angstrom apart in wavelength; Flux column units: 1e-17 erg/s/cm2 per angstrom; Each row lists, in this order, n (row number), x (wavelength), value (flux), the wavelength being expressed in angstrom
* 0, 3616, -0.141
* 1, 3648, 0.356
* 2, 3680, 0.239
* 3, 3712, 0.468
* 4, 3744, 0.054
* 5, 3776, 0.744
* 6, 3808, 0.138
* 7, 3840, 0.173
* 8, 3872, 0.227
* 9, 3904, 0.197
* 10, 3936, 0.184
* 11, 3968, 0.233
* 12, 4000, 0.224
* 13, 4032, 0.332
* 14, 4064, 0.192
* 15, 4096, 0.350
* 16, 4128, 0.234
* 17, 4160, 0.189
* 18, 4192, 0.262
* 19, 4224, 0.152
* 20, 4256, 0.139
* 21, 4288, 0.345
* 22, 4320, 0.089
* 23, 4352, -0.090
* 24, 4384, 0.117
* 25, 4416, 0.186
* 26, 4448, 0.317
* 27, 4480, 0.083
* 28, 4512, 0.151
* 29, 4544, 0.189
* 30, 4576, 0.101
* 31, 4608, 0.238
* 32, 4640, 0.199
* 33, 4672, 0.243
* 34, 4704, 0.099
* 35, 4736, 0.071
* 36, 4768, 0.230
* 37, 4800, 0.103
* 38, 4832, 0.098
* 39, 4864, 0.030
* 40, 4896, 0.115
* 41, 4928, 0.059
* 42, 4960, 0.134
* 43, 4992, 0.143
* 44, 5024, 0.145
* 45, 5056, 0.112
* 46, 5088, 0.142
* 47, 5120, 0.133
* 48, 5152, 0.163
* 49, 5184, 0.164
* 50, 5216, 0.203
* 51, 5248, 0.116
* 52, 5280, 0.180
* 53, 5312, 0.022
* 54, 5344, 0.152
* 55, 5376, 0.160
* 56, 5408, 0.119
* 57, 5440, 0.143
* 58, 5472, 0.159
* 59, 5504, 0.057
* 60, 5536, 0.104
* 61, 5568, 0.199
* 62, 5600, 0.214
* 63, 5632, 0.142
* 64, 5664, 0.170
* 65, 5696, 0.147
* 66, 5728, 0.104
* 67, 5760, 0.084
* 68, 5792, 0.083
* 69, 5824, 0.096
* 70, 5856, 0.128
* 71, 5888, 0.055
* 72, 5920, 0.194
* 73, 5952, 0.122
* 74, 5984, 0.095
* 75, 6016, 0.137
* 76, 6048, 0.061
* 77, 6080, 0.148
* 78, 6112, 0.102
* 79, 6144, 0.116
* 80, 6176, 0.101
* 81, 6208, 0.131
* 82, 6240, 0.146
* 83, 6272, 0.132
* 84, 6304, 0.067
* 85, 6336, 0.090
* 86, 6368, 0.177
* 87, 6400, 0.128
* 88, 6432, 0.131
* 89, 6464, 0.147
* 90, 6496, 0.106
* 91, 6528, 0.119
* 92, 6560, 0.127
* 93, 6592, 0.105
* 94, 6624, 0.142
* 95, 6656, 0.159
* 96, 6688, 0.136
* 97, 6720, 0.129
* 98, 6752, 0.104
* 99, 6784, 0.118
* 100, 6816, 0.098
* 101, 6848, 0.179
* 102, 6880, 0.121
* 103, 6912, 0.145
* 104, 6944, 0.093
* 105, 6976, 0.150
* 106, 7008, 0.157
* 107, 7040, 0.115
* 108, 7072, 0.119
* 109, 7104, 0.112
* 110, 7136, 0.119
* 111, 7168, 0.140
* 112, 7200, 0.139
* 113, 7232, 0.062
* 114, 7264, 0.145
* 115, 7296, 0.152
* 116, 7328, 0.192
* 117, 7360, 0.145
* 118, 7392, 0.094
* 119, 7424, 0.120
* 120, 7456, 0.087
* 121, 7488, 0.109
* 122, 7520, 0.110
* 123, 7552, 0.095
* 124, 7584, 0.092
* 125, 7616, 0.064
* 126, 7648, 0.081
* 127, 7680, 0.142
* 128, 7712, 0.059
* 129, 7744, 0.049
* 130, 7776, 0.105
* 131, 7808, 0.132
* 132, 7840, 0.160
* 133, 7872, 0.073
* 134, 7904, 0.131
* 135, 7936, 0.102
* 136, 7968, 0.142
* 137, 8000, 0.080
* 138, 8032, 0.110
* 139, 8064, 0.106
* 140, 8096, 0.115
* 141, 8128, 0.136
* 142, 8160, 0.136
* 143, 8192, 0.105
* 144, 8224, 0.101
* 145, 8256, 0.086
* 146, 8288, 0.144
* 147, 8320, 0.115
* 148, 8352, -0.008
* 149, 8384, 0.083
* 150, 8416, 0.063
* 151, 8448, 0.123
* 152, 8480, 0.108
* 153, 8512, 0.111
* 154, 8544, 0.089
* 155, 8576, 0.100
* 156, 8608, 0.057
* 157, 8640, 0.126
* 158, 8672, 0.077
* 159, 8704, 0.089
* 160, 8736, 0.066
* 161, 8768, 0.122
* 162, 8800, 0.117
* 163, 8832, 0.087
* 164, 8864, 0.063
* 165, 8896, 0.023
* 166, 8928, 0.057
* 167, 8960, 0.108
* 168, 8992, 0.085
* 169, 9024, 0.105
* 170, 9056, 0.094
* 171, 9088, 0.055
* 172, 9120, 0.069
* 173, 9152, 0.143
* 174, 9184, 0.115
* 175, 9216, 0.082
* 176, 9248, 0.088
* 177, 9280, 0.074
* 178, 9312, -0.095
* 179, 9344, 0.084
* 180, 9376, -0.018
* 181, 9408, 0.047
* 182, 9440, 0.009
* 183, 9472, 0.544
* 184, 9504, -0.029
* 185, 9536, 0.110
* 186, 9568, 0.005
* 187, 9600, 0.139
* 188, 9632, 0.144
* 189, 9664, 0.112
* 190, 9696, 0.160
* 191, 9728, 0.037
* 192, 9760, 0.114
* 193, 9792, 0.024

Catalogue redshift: 1.54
